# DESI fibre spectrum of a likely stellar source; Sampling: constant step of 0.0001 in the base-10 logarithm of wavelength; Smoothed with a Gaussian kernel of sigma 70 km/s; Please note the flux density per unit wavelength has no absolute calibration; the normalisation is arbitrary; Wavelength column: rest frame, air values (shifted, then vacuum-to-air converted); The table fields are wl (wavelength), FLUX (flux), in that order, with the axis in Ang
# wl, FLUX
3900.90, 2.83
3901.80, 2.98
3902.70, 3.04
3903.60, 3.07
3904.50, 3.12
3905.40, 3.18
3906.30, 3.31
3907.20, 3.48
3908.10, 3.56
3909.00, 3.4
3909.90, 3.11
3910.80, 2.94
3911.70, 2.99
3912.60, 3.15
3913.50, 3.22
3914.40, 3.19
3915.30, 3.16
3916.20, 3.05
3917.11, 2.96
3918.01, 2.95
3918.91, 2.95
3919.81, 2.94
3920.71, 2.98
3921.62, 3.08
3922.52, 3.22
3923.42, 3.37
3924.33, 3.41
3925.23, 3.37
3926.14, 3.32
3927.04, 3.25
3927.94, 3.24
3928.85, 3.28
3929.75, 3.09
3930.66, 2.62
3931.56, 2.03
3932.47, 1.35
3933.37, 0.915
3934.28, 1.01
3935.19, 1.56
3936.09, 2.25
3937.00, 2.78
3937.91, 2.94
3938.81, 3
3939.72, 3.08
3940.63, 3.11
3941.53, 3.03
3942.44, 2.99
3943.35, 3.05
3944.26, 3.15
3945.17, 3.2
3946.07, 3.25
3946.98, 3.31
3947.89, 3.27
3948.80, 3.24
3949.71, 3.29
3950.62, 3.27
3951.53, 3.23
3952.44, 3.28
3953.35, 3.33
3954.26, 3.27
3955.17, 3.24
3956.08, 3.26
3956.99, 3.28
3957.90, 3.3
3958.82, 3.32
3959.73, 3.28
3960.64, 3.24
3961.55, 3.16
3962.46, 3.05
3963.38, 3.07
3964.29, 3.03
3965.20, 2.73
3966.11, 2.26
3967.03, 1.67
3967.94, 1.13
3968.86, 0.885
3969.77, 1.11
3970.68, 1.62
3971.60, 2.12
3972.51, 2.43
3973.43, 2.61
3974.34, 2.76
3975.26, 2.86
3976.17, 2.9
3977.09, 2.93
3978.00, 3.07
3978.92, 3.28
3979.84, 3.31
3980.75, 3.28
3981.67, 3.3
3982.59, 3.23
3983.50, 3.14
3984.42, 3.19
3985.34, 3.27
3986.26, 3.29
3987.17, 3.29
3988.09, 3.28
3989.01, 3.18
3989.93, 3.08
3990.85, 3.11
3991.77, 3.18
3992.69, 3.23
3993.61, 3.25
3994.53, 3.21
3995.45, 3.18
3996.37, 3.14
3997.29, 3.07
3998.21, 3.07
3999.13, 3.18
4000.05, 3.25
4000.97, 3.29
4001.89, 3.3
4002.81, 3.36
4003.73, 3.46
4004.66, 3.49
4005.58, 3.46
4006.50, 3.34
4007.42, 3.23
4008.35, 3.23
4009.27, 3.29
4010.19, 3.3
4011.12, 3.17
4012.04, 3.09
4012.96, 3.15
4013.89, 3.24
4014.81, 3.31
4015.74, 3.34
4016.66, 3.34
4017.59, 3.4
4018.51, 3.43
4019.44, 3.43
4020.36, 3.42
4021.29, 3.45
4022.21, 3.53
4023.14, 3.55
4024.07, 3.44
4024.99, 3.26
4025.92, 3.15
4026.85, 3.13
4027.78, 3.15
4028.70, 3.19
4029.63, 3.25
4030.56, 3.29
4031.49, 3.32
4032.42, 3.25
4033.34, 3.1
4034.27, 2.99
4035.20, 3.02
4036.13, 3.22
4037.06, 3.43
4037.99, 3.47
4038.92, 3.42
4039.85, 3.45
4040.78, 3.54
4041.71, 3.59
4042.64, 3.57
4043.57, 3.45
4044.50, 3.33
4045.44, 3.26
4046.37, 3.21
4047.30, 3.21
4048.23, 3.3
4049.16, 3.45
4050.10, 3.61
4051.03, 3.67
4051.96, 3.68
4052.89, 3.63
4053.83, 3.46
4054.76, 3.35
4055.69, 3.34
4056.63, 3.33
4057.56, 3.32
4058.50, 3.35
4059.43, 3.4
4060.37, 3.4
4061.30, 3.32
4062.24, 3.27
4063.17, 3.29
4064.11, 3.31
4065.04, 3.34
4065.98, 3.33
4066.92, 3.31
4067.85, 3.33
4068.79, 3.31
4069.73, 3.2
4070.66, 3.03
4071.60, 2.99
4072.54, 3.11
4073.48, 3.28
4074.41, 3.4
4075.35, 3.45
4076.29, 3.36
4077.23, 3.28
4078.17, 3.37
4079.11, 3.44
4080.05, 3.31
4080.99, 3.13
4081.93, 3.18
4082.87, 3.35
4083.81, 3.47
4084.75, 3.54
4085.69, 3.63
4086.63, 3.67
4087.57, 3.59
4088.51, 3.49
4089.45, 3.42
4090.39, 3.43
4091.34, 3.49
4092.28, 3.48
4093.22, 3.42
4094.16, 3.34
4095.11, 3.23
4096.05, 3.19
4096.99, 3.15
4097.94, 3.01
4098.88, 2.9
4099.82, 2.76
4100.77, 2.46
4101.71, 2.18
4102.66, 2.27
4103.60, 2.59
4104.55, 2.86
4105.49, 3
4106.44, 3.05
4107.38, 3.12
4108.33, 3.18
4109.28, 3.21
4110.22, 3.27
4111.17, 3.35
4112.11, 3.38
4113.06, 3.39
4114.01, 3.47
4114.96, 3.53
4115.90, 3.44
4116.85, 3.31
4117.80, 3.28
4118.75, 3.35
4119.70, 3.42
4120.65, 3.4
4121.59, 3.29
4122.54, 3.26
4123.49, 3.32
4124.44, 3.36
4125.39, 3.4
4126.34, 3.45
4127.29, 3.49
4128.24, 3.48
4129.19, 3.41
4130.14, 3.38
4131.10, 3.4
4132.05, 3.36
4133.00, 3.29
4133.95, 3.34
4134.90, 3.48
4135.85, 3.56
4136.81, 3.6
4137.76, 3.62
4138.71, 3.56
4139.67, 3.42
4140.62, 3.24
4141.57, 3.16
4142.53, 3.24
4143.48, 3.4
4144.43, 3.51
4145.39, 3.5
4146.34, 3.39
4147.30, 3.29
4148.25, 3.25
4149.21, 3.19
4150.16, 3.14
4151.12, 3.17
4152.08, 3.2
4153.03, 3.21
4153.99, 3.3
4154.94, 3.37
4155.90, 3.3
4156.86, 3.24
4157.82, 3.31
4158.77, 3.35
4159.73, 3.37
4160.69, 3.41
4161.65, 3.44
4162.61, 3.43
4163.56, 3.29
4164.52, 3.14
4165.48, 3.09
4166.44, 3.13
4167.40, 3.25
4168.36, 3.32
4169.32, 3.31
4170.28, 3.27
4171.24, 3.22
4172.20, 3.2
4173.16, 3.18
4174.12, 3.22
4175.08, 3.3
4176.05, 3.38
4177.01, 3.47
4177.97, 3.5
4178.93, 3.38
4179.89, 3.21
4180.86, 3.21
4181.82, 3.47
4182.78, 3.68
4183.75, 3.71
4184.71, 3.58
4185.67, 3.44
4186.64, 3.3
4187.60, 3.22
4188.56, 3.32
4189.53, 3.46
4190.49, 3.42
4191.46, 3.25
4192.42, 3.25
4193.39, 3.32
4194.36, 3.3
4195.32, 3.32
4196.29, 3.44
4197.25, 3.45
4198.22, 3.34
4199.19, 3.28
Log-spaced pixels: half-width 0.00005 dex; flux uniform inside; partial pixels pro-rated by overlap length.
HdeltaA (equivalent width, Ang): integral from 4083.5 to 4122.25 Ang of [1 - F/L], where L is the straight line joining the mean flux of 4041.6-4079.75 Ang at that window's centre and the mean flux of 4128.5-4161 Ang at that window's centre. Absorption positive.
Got 1.5 Ang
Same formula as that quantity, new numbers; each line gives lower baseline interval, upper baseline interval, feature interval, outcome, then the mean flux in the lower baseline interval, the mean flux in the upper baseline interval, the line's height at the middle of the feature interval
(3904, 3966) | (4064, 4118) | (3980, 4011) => -1.5 Ang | 3.01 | 3.23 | 3.1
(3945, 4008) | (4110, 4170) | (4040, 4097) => -3.0 Ang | 3.02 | 3.35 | 3.2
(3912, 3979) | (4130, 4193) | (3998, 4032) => -3.5 Ang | 2.83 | 3.34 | 2.99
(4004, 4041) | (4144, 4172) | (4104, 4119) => 0.2 Ang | 3.31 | 3.29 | 3.29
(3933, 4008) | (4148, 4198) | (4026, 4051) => -2.0 Ang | 2.94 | 3.32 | 3.07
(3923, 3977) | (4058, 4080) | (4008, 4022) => -1.2 Ang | 2.77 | 3.3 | 3.06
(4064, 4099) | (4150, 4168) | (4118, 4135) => -0.4 Ang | 3.33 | 3.27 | 3.3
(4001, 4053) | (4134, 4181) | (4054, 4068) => 0.0 Ang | 3.34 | 3.32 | 3.34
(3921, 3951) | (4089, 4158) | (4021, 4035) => -0.9 Ang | 2.86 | 3.26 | 3.06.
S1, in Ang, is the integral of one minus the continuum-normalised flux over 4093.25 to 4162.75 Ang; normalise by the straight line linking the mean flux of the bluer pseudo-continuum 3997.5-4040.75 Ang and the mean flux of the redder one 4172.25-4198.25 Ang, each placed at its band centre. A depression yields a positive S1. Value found 1.8 Ang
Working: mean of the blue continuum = 3.3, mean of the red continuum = 3.37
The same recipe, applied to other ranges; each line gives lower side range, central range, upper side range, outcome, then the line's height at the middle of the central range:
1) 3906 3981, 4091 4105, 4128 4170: 1.18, 3.22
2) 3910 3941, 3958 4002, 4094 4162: 0.68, 2.94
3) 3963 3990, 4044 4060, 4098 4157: -2.29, 2.98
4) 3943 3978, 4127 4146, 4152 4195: -1.05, 3.24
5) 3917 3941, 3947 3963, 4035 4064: -2.08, 2.88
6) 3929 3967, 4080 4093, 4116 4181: -1.03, 3.19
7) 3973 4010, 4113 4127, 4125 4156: -0.15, 3.34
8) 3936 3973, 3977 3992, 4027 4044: -0.94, 3.02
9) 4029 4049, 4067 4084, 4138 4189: 0.24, 3.32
